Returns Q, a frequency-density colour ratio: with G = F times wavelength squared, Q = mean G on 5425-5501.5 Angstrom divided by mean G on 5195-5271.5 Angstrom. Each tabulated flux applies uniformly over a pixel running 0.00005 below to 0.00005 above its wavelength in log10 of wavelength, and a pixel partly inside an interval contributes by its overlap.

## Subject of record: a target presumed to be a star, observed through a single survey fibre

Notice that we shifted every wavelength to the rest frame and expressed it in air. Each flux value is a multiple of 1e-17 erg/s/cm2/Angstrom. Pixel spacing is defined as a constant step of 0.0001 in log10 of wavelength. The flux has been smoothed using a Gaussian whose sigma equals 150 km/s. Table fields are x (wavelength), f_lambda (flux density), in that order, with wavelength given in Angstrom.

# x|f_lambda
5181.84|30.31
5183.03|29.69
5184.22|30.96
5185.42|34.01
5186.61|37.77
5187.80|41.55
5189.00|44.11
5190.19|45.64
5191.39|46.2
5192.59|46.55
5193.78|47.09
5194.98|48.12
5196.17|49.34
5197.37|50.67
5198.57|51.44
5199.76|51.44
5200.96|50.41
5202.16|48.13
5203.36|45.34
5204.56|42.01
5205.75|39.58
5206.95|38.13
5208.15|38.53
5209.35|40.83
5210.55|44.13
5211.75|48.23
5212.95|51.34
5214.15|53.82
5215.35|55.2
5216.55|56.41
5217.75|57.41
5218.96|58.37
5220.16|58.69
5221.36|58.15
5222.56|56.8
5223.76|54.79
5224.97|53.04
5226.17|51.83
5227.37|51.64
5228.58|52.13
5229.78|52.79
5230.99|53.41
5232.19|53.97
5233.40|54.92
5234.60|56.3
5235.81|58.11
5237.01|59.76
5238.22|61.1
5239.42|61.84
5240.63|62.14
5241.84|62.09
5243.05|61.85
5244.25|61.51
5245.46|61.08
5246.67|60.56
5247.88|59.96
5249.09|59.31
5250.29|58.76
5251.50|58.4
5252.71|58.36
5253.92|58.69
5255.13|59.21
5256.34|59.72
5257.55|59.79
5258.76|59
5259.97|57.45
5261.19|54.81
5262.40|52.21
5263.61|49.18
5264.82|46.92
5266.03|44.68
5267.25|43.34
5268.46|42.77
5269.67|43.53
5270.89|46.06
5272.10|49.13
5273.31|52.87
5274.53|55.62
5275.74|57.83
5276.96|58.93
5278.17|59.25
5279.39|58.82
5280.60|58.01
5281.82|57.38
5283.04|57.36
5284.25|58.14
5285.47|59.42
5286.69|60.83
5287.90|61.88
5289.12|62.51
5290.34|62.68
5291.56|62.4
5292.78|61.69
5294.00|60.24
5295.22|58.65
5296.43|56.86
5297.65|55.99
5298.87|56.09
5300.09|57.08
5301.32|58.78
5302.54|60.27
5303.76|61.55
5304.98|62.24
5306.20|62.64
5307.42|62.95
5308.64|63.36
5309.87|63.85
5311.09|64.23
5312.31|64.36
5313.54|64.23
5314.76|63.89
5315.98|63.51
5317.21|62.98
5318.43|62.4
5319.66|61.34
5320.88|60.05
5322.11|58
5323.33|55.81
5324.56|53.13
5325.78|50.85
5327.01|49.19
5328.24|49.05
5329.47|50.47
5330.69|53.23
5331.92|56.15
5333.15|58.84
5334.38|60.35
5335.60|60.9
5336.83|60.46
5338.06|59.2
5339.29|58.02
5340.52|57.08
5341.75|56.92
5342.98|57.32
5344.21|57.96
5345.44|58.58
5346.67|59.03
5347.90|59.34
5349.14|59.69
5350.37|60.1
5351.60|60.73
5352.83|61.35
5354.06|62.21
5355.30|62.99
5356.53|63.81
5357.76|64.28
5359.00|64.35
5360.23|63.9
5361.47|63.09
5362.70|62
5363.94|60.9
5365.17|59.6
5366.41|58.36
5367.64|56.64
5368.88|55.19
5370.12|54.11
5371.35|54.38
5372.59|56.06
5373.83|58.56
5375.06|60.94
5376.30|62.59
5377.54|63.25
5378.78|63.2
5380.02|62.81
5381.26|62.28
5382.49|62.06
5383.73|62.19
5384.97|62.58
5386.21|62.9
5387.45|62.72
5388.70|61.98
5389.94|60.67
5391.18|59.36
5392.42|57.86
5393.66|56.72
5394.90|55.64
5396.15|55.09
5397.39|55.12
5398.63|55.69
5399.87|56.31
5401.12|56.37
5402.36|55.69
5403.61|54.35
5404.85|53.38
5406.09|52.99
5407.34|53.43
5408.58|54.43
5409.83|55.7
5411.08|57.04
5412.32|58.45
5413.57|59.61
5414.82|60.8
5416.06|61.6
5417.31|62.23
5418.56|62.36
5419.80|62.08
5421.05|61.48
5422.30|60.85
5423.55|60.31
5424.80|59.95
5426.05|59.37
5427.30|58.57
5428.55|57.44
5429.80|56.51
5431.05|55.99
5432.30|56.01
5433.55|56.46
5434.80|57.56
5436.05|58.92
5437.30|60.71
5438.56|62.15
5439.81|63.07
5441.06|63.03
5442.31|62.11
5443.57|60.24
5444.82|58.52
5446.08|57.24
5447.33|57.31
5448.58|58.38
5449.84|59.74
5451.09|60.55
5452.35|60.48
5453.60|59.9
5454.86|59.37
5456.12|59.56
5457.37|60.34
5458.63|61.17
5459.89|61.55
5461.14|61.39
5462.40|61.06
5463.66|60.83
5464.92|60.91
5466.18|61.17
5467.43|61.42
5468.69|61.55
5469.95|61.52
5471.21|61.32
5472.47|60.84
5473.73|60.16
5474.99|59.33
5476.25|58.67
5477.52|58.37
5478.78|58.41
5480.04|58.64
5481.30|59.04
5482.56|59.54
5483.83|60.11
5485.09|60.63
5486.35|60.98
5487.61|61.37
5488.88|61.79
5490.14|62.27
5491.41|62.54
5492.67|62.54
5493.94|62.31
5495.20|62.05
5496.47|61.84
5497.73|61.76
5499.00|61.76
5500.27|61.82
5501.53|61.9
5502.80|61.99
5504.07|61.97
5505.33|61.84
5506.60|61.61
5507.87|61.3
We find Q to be 1.23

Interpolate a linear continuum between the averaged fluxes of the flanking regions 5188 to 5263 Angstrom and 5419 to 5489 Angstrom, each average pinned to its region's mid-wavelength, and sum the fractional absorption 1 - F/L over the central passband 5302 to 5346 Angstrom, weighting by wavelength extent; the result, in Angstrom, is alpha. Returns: -2.2 Angstrom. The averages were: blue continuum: 53.5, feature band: 59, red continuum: 59.9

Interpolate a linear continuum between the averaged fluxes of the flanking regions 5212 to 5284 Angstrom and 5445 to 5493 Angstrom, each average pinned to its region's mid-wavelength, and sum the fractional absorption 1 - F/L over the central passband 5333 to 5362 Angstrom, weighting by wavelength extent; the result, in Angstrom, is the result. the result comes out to -1.3 Angstrom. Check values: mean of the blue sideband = 55.7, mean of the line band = 60.5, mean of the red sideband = 60.3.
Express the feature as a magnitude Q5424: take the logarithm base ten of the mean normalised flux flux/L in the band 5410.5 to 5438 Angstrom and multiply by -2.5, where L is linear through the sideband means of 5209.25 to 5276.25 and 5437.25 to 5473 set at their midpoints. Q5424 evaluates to 0.009 mag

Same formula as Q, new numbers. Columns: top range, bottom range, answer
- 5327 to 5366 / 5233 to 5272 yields 1.10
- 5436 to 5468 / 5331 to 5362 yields 1.04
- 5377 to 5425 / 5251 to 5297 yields 1.11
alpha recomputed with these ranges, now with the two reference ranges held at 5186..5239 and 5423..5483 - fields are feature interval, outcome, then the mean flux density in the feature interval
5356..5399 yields -2.5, 60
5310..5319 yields -1.5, 63.7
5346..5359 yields -1.3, 61.5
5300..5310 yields -1.4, 61.5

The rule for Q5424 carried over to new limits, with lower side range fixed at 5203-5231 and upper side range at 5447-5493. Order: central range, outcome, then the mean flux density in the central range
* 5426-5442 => 0.000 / 59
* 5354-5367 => -0.113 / 62.3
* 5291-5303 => -0.099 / 58.8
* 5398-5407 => 0.055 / 54.9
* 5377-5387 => -0.104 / 62.7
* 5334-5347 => -0.064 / 58.7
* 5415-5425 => -0.054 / 61.4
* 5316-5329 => -0.037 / 56.5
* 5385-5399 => -0.026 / 58.7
